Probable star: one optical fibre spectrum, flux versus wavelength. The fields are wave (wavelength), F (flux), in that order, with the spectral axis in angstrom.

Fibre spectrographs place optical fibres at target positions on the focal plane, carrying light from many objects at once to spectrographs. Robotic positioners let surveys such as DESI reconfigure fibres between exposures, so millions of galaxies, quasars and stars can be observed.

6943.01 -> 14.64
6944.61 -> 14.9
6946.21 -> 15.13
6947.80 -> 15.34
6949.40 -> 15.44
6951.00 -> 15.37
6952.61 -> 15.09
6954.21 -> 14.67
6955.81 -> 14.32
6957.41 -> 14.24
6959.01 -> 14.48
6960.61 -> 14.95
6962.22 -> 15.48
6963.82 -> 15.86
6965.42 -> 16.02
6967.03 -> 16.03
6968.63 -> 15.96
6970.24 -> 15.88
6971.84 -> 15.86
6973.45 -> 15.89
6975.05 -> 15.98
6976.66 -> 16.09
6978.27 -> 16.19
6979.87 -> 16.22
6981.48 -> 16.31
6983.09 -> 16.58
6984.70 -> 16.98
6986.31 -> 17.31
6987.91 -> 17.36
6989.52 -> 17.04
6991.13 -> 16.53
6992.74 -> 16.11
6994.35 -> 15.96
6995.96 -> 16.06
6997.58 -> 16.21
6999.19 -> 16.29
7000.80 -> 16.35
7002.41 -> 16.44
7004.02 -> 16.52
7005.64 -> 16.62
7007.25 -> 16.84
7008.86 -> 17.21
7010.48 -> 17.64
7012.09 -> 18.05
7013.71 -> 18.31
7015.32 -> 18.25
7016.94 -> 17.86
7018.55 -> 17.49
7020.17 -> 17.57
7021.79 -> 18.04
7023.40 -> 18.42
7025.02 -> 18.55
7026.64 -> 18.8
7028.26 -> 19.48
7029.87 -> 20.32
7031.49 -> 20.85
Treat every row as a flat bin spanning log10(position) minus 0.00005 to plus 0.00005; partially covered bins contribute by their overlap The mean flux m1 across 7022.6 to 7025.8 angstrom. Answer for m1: 18.5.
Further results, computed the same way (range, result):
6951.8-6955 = 14.8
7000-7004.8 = 16.5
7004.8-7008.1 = 16.7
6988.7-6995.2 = 16.4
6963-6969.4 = 16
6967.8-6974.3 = 15.9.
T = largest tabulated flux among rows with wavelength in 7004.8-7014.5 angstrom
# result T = 18.31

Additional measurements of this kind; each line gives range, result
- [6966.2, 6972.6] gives 16.03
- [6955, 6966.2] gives 16.02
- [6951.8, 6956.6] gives 15.09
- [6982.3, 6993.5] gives 17.36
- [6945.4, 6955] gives 15.44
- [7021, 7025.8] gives 18.55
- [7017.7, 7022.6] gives 18.04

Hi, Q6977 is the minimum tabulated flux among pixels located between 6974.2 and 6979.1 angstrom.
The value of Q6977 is 15.98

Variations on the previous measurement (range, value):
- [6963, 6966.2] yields 15.86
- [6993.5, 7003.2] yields 15.96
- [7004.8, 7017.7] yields 16.62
